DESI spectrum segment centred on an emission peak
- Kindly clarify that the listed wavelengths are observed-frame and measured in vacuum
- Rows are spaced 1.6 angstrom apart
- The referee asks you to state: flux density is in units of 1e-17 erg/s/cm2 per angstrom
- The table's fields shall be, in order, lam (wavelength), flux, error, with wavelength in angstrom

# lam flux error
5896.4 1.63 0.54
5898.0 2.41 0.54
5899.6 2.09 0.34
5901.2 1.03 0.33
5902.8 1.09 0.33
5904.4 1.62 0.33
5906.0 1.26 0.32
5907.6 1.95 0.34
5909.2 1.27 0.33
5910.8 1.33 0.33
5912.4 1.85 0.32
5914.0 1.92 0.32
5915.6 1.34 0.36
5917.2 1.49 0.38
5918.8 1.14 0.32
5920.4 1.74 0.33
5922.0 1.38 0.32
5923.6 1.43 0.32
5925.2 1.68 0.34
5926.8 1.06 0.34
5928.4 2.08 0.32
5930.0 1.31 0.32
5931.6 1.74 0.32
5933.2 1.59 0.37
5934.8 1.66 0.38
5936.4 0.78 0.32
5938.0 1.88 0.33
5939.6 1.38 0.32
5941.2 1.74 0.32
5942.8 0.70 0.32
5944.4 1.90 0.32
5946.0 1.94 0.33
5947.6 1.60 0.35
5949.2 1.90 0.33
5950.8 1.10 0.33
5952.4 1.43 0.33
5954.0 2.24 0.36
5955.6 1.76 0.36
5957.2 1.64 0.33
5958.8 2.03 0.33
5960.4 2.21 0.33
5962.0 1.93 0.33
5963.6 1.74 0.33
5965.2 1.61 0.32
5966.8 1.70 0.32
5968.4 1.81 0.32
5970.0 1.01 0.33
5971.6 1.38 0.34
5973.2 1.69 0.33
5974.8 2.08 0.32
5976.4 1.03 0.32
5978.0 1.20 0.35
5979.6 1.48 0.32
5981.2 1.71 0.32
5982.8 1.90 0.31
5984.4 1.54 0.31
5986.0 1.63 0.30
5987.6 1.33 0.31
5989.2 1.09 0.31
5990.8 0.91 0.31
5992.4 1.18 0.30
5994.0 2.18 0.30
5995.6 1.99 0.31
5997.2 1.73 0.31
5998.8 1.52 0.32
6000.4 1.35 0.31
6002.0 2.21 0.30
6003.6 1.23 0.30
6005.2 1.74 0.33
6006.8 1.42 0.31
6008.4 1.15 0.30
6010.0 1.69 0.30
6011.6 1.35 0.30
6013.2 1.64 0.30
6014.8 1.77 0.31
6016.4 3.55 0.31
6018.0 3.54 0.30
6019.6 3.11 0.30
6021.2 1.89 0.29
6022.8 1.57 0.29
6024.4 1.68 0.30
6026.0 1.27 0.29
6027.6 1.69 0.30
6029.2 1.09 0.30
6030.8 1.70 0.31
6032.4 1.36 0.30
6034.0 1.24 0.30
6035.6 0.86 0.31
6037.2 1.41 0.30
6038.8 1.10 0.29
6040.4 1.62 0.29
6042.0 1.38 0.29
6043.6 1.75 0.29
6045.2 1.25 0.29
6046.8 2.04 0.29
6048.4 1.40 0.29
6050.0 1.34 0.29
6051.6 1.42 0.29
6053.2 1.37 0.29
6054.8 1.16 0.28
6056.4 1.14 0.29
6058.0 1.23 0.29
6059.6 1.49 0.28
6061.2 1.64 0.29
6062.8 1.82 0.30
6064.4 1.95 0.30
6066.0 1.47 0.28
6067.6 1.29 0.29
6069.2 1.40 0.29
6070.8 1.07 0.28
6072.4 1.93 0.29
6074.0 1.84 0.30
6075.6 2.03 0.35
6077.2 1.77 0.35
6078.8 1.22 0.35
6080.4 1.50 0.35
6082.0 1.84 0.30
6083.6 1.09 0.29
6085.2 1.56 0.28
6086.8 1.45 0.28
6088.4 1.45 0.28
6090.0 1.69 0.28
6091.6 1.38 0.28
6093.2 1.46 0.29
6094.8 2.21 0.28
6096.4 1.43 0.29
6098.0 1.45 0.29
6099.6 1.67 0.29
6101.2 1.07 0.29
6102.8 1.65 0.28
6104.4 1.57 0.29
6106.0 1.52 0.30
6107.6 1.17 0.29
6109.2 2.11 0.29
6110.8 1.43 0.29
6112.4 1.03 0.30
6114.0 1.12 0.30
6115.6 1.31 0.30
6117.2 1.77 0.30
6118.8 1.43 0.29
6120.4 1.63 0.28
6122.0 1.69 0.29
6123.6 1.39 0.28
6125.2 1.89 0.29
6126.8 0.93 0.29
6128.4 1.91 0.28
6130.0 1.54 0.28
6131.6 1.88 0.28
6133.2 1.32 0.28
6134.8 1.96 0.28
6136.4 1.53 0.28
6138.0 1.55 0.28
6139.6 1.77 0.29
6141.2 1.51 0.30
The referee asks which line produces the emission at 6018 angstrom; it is [O III] 5007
